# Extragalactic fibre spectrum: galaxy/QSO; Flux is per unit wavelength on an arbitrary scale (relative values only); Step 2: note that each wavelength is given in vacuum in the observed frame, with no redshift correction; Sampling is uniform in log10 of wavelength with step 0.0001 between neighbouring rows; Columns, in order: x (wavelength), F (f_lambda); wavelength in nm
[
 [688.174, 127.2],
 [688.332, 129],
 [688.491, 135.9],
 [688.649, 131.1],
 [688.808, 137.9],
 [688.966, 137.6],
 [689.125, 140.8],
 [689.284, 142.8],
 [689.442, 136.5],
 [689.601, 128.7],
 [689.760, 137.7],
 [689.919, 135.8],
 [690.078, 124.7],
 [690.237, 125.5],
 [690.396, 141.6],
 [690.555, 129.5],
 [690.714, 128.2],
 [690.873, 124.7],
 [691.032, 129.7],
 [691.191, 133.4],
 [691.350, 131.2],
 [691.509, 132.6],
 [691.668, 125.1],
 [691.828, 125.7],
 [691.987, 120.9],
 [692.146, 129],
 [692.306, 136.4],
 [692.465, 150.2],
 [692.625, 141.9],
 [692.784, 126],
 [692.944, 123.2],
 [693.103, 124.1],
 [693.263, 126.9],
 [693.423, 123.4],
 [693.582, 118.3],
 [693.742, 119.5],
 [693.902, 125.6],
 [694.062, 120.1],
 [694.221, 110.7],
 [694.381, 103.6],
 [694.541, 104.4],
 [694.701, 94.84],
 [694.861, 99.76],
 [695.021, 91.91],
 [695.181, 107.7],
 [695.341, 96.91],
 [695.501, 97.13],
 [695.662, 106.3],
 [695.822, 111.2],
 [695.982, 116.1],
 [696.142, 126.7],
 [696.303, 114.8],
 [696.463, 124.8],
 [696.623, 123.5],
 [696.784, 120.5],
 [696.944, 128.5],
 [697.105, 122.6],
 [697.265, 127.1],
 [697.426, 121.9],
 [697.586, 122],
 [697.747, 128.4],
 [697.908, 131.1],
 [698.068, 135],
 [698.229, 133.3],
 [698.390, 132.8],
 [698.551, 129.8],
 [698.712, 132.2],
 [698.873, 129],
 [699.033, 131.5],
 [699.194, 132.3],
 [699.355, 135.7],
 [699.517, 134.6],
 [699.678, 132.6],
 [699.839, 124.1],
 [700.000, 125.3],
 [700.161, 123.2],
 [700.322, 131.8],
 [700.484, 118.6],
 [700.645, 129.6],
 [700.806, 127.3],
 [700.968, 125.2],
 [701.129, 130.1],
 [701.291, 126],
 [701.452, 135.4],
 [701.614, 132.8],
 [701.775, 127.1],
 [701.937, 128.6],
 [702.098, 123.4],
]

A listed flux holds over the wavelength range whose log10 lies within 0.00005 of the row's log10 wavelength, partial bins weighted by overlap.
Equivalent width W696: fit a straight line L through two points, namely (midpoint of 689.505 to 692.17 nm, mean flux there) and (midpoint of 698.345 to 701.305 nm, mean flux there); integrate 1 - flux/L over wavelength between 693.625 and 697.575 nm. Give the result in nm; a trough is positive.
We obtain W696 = 0.488 nm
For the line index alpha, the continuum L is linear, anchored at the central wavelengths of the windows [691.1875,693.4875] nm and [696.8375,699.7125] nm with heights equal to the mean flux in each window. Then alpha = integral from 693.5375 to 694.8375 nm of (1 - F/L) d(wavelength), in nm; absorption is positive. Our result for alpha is 0.185 nm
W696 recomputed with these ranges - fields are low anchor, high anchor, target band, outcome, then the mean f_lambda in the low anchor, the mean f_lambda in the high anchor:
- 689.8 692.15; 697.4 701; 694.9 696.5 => 0.25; 129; 129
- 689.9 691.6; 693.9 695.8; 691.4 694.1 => -0.23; 130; 104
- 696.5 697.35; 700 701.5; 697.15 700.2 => -0.09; 124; 127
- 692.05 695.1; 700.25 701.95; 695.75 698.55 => -0.03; 119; 128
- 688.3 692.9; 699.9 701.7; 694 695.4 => 0.29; 133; 128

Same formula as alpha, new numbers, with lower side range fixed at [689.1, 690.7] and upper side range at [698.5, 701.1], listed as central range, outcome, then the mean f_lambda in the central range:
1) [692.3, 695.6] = 0.40 nm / 116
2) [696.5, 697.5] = 0.05 nm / 124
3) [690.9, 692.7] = 0.01 nm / 132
